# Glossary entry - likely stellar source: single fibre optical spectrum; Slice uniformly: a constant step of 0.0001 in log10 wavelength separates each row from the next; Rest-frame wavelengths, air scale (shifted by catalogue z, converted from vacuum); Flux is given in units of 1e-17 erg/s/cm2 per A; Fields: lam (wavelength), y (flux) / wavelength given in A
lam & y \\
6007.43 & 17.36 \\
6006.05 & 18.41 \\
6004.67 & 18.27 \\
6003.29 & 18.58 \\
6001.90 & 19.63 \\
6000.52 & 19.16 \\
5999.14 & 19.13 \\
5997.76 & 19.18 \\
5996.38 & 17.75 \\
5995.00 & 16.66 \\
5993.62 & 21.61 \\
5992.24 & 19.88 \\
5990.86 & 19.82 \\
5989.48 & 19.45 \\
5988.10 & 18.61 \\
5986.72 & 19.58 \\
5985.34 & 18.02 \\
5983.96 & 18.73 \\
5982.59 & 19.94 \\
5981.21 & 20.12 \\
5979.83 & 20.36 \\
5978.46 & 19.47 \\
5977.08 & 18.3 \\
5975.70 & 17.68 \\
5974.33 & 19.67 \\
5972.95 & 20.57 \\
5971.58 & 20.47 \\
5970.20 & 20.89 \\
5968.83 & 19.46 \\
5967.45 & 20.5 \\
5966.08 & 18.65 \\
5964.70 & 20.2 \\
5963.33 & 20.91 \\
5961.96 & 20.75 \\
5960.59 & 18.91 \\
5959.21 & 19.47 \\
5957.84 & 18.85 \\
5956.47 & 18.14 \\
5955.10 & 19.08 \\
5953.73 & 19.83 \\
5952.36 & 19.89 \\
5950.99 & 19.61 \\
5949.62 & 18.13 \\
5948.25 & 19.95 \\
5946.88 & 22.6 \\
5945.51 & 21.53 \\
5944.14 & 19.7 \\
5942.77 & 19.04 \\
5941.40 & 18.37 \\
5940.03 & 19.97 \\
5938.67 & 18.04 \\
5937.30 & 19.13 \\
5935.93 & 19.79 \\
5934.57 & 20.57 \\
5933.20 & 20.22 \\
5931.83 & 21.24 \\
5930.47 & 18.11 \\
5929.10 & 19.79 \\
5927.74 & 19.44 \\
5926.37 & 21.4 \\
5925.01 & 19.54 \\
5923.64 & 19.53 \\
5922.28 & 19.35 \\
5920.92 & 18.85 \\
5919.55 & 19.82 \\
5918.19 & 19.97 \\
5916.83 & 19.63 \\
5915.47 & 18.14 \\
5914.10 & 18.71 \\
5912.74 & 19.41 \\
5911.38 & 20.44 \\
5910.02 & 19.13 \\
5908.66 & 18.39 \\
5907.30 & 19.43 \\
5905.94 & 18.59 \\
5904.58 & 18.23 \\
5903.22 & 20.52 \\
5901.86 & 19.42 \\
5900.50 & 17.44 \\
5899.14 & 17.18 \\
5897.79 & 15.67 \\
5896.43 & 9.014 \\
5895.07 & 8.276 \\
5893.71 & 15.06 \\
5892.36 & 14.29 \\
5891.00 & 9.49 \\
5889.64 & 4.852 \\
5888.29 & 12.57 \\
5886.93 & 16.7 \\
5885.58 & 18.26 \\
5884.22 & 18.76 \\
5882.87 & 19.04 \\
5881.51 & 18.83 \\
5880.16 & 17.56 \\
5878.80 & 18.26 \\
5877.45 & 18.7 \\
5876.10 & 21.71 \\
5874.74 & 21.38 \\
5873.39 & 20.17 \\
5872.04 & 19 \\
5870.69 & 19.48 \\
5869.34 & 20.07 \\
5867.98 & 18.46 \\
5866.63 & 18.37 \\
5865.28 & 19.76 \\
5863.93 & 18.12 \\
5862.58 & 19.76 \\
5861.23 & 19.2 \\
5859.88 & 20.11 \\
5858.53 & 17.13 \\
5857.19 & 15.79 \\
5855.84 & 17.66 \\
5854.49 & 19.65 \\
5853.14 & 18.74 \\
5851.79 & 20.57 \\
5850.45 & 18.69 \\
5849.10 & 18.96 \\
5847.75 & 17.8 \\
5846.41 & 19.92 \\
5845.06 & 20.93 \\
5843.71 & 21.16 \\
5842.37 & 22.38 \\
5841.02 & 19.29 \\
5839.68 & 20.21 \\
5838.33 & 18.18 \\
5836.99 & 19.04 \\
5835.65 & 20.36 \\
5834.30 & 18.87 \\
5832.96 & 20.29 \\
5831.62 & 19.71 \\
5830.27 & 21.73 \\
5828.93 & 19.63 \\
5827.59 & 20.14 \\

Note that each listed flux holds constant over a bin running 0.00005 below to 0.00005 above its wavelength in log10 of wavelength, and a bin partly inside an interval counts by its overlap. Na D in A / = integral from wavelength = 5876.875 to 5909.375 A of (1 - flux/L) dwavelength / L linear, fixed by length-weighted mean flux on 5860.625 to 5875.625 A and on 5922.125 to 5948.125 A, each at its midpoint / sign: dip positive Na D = 6.0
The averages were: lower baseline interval 19.5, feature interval 16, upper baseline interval 19.9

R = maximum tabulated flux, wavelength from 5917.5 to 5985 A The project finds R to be 22.6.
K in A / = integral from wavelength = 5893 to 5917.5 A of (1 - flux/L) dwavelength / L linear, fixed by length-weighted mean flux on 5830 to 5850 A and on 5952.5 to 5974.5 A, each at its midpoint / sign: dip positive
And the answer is 3.03 A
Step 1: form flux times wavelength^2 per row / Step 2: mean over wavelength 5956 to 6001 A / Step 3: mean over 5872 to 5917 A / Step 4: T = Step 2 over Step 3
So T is 1.17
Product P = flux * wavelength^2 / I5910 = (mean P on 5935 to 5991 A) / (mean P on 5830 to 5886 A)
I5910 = 1.05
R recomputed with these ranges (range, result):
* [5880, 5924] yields 20.52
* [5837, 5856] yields 22.38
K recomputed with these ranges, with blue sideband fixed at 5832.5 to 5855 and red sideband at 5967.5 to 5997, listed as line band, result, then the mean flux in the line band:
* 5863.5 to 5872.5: 0.3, 19.1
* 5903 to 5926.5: 0.3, 19.3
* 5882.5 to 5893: 2.9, 14.1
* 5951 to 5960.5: 0.1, 19.2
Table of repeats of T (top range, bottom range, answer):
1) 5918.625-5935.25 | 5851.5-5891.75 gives 1.13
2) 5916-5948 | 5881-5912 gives 1.25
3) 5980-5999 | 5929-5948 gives 0.98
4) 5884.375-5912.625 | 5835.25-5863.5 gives 0.83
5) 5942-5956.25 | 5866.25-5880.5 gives 1.05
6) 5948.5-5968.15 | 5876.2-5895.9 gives 1.32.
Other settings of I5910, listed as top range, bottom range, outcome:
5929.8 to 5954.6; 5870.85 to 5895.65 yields 1.23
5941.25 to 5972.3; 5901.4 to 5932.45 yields 1.03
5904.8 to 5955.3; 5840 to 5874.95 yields 1.04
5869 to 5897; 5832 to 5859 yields 0.85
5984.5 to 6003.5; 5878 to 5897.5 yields 1.37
